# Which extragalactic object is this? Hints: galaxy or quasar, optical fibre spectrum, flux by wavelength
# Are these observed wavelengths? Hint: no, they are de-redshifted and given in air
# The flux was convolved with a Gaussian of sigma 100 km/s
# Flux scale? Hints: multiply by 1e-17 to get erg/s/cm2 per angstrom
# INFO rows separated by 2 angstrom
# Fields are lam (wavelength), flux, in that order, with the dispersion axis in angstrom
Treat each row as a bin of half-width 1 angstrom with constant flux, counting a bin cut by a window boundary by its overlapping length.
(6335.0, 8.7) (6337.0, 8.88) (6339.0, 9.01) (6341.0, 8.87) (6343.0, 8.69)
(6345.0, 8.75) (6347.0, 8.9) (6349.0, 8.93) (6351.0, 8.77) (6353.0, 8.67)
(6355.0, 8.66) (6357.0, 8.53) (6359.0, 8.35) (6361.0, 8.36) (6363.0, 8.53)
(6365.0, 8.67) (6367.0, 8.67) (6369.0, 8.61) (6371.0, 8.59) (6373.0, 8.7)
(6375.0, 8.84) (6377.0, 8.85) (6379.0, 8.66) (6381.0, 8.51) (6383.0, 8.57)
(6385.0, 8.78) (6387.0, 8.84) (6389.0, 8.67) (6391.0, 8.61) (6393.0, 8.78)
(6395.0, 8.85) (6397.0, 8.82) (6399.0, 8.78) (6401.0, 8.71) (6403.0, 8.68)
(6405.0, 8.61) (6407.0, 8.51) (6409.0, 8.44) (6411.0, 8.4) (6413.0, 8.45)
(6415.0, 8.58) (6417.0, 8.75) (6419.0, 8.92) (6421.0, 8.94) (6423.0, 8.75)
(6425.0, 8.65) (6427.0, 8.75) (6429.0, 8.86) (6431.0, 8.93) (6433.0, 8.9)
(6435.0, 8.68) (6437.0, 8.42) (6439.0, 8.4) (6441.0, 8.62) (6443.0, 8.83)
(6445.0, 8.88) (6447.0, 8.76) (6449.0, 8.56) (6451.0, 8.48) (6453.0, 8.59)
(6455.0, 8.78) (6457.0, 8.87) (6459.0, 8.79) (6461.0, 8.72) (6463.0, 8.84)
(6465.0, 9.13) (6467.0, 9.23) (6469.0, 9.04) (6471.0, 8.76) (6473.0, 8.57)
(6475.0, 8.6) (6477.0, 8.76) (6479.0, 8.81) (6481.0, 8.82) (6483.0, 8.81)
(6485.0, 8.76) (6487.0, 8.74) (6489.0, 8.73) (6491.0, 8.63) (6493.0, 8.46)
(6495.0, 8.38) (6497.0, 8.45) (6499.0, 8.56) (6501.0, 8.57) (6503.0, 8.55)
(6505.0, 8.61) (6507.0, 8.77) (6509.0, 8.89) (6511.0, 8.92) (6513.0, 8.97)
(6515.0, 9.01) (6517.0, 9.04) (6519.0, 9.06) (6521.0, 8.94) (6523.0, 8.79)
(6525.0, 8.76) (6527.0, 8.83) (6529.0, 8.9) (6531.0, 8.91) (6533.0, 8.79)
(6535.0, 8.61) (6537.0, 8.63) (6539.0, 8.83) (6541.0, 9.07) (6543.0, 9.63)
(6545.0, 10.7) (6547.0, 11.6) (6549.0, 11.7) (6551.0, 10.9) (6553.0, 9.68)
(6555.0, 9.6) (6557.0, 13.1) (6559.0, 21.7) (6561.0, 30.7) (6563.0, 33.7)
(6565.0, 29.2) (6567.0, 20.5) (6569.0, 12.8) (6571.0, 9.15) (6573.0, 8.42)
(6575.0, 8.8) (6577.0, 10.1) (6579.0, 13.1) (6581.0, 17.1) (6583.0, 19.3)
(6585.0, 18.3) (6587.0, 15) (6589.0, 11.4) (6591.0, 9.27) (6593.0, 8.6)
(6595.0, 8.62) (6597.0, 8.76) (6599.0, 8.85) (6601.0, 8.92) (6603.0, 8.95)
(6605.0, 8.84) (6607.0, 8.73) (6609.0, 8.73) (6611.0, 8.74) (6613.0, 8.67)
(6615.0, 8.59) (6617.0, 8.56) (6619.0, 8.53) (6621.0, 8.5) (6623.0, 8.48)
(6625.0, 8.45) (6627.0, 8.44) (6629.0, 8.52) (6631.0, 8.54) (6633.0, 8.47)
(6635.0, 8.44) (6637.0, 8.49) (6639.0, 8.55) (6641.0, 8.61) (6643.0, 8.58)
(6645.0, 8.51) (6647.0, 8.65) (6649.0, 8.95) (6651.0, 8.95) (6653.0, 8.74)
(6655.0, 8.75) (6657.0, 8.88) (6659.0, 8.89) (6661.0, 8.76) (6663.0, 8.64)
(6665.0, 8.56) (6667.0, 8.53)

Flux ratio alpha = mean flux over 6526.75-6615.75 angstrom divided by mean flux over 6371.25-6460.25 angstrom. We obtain 1.4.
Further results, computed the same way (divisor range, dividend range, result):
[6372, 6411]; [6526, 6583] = 1.54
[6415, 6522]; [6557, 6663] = 1.30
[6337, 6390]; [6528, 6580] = 1.53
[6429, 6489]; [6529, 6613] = 1.43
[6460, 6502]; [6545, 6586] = 1.81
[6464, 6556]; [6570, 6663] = 1.06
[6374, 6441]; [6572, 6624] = 1.19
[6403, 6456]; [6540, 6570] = 1.88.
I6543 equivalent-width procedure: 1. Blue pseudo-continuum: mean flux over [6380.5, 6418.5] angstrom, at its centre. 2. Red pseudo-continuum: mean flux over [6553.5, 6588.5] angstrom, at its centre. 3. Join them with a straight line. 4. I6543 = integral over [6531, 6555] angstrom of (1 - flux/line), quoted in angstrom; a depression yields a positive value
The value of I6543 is 8.9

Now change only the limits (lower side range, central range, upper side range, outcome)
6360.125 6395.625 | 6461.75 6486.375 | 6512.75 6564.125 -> 4.0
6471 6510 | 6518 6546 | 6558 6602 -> 6.3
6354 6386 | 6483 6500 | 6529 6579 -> 4.6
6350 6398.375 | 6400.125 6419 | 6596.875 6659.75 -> 0.2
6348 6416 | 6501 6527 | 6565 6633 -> 2.8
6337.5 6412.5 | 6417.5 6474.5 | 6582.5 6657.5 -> 0.7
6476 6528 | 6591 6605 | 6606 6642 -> -0.4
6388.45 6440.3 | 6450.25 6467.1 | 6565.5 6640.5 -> 0.5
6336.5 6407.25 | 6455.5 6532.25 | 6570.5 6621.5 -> 6.8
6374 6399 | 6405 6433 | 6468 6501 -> 0.1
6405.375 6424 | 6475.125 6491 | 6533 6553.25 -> 0.9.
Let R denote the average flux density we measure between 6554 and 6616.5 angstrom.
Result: 13.4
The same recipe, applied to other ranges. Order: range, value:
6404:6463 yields 8.69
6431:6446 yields 8.69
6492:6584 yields 11.8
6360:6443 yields 8.68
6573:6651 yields 9.78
